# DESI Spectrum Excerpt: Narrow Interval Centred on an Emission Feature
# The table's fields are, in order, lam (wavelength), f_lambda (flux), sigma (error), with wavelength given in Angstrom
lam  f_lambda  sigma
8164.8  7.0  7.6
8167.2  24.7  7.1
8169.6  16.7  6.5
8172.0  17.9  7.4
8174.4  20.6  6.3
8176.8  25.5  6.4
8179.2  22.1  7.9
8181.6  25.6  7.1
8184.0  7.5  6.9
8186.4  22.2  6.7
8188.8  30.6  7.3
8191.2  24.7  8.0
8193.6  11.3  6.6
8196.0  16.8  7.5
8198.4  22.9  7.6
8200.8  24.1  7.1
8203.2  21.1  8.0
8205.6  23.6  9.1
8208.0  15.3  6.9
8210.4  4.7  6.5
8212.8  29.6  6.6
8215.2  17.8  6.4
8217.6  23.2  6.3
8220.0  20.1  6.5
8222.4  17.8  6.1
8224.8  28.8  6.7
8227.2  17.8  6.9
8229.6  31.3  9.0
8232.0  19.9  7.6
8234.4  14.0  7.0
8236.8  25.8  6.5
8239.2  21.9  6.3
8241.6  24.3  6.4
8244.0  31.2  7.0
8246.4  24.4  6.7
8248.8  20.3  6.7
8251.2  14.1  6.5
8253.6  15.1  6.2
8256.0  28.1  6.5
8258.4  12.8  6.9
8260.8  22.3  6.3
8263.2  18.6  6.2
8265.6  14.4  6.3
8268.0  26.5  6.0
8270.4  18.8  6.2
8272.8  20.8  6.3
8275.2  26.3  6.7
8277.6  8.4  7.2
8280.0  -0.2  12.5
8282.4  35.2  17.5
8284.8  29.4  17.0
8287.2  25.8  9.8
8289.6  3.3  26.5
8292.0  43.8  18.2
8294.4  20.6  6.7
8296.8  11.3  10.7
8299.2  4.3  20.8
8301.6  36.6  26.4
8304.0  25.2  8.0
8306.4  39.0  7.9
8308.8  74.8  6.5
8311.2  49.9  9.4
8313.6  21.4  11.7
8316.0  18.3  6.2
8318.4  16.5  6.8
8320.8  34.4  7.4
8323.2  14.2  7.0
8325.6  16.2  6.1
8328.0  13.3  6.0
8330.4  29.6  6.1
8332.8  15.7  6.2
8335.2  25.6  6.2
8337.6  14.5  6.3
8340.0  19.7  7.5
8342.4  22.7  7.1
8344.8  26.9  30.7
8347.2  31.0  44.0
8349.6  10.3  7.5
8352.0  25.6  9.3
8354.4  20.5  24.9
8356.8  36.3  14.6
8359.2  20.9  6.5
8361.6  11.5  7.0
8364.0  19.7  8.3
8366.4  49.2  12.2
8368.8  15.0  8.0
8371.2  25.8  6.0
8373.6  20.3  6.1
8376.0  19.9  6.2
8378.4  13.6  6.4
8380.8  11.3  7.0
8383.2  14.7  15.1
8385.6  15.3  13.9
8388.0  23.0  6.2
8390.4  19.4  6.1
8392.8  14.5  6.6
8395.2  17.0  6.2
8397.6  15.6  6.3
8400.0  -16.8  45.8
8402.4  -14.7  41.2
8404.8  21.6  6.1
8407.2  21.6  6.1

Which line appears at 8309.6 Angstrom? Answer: Hgamma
